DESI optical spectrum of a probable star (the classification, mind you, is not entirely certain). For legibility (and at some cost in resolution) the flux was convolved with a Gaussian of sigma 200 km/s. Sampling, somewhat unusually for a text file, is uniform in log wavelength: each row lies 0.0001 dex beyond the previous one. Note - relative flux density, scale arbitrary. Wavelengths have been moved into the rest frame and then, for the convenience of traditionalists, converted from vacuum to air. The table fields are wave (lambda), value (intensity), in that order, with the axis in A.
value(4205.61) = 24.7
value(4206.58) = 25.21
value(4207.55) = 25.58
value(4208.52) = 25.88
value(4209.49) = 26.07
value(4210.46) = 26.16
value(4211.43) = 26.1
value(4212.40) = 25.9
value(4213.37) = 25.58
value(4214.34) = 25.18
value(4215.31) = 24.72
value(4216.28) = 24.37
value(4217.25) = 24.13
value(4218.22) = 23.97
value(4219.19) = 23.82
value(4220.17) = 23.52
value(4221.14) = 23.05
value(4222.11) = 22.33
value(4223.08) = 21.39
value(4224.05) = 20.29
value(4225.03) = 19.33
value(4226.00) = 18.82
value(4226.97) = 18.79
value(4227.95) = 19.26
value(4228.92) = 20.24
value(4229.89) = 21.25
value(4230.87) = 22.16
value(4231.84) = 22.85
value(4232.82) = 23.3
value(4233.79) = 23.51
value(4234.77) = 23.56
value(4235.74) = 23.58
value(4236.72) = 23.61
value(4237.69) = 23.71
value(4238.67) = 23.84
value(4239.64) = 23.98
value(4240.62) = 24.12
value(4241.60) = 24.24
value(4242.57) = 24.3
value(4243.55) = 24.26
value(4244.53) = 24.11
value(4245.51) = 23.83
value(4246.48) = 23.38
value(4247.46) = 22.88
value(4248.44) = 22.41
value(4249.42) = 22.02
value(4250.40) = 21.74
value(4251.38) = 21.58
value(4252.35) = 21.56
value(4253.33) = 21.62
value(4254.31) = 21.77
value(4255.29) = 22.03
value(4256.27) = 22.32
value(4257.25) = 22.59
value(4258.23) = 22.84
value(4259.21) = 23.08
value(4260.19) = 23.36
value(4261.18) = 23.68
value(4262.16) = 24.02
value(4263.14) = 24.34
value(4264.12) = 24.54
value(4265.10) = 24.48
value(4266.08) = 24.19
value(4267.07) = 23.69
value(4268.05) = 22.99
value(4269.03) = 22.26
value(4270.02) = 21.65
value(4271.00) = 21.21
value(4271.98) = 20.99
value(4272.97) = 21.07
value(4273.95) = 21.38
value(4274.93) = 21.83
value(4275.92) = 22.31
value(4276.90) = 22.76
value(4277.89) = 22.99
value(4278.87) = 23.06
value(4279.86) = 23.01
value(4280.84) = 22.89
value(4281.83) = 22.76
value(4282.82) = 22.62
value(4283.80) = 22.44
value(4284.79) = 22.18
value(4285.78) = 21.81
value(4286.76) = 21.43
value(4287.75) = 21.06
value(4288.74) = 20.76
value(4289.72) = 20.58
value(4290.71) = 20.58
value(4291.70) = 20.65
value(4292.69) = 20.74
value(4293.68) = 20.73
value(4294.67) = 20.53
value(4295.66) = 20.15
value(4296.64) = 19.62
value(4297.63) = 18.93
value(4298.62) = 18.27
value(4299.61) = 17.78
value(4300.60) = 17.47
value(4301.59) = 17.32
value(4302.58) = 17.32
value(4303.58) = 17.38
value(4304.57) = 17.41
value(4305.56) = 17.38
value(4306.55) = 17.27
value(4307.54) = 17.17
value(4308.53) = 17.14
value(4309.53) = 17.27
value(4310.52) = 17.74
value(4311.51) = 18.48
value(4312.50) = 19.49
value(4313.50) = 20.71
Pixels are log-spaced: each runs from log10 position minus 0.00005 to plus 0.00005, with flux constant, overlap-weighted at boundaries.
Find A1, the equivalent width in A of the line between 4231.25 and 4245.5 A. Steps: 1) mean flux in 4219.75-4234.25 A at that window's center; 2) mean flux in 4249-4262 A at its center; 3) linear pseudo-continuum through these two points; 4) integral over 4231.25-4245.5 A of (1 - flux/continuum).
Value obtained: -1.3 A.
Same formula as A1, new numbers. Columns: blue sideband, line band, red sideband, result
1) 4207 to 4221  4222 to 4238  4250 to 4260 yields 1.5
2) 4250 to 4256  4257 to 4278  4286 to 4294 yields -1.4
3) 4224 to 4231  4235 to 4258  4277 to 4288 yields -2.5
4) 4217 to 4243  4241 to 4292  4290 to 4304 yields -4.7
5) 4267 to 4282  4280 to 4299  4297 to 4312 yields -1.0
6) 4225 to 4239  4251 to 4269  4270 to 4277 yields -1.1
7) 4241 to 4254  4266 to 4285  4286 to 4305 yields -1.4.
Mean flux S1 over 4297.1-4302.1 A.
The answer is 18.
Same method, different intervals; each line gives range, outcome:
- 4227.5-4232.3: 21.2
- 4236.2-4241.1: 23.8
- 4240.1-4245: 24.2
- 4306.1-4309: 17.2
